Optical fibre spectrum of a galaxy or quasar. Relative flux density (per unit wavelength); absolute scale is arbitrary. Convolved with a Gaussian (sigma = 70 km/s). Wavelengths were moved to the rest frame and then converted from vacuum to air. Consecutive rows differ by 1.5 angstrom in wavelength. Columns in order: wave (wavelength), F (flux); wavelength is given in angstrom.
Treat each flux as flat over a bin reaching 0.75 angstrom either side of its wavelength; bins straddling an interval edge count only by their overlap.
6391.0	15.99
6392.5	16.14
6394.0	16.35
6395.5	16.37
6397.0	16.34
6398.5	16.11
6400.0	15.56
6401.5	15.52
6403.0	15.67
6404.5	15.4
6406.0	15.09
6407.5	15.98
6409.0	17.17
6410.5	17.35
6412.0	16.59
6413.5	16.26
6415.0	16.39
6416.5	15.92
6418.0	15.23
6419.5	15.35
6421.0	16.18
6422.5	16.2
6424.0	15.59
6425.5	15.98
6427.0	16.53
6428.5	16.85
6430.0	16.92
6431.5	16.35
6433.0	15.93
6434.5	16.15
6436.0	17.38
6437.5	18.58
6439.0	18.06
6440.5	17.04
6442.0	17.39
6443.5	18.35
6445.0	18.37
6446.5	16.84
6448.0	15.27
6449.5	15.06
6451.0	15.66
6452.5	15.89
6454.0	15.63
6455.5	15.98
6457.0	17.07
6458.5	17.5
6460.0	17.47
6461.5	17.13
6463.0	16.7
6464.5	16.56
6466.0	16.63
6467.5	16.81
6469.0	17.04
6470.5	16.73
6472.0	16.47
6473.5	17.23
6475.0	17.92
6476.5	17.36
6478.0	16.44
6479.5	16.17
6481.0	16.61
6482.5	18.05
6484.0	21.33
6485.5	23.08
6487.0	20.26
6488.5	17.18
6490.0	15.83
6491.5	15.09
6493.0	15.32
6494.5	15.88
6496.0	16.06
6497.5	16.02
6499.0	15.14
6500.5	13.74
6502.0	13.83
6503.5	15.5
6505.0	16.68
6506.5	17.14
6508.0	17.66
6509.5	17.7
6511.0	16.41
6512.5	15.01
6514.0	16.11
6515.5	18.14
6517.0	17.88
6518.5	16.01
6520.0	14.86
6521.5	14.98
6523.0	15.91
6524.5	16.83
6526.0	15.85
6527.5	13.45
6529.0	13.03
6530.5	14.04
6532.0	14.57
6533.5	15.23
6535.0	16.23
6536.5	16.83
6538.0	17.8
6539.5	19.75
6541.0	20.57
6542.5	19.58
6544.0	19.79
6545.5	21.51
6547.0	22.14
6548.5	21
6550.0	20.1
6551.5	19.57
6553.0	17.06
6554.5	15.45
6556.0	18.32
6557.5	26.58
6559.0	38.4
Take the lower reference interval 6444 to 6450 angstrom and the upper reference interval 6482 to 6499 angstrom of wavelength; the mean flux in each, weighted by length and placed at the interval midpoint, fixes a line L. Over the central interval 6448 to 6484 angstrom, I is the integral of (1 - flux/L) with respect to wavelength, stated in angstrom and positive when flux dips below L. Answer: 0.4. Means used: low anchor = 16.5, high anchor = 17.5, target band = 16.8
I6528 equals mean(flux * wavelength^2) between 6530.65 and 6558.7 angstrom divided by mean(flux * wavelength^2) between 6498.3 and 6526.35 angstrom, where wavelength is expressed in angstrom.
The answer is 1.21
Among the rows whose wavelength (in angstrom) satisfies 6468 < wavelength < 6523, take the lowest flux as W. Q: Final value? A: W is 13.74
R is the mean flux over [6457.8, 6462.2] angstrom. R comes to 17.4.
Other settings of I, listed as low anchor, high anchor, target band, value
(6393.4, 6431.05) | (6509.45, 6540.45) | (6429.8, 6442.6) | -0.79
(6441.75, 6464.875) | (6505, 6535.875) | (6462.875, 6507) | -1.43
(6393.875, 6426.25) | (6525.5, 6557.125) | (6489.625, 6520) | 2.27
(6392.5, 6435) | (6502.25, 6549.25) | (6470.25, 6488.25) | -1.63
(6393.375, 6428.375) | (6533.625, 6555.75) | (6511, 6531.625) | 3.24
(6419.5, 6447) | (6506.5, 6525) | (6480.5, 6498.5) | -1.00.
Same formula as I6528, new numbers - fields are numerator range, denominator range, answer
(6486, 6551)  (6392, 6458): 1.06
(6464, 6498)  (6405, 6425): 1.09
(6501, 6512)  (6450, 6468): 1.00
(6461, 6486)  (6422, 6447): 1.04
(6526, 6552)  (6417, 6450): 1.11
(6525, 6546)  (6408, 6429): 1.08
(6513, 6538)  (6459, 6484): 0.93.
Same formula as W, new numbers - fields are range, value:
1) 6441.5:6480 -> 15.06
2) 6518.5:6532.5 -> 13.03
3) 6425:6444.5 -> 15.93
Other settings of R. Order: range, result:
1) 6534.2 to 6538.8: 17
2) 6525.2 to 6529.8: 14.1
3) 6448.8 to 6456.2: 15.6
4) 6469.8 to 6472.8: 16.6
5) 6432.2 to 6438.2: 17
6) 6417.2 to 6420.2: 15.3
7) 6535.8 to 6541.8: 18.8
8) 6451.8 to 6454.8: 15.8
